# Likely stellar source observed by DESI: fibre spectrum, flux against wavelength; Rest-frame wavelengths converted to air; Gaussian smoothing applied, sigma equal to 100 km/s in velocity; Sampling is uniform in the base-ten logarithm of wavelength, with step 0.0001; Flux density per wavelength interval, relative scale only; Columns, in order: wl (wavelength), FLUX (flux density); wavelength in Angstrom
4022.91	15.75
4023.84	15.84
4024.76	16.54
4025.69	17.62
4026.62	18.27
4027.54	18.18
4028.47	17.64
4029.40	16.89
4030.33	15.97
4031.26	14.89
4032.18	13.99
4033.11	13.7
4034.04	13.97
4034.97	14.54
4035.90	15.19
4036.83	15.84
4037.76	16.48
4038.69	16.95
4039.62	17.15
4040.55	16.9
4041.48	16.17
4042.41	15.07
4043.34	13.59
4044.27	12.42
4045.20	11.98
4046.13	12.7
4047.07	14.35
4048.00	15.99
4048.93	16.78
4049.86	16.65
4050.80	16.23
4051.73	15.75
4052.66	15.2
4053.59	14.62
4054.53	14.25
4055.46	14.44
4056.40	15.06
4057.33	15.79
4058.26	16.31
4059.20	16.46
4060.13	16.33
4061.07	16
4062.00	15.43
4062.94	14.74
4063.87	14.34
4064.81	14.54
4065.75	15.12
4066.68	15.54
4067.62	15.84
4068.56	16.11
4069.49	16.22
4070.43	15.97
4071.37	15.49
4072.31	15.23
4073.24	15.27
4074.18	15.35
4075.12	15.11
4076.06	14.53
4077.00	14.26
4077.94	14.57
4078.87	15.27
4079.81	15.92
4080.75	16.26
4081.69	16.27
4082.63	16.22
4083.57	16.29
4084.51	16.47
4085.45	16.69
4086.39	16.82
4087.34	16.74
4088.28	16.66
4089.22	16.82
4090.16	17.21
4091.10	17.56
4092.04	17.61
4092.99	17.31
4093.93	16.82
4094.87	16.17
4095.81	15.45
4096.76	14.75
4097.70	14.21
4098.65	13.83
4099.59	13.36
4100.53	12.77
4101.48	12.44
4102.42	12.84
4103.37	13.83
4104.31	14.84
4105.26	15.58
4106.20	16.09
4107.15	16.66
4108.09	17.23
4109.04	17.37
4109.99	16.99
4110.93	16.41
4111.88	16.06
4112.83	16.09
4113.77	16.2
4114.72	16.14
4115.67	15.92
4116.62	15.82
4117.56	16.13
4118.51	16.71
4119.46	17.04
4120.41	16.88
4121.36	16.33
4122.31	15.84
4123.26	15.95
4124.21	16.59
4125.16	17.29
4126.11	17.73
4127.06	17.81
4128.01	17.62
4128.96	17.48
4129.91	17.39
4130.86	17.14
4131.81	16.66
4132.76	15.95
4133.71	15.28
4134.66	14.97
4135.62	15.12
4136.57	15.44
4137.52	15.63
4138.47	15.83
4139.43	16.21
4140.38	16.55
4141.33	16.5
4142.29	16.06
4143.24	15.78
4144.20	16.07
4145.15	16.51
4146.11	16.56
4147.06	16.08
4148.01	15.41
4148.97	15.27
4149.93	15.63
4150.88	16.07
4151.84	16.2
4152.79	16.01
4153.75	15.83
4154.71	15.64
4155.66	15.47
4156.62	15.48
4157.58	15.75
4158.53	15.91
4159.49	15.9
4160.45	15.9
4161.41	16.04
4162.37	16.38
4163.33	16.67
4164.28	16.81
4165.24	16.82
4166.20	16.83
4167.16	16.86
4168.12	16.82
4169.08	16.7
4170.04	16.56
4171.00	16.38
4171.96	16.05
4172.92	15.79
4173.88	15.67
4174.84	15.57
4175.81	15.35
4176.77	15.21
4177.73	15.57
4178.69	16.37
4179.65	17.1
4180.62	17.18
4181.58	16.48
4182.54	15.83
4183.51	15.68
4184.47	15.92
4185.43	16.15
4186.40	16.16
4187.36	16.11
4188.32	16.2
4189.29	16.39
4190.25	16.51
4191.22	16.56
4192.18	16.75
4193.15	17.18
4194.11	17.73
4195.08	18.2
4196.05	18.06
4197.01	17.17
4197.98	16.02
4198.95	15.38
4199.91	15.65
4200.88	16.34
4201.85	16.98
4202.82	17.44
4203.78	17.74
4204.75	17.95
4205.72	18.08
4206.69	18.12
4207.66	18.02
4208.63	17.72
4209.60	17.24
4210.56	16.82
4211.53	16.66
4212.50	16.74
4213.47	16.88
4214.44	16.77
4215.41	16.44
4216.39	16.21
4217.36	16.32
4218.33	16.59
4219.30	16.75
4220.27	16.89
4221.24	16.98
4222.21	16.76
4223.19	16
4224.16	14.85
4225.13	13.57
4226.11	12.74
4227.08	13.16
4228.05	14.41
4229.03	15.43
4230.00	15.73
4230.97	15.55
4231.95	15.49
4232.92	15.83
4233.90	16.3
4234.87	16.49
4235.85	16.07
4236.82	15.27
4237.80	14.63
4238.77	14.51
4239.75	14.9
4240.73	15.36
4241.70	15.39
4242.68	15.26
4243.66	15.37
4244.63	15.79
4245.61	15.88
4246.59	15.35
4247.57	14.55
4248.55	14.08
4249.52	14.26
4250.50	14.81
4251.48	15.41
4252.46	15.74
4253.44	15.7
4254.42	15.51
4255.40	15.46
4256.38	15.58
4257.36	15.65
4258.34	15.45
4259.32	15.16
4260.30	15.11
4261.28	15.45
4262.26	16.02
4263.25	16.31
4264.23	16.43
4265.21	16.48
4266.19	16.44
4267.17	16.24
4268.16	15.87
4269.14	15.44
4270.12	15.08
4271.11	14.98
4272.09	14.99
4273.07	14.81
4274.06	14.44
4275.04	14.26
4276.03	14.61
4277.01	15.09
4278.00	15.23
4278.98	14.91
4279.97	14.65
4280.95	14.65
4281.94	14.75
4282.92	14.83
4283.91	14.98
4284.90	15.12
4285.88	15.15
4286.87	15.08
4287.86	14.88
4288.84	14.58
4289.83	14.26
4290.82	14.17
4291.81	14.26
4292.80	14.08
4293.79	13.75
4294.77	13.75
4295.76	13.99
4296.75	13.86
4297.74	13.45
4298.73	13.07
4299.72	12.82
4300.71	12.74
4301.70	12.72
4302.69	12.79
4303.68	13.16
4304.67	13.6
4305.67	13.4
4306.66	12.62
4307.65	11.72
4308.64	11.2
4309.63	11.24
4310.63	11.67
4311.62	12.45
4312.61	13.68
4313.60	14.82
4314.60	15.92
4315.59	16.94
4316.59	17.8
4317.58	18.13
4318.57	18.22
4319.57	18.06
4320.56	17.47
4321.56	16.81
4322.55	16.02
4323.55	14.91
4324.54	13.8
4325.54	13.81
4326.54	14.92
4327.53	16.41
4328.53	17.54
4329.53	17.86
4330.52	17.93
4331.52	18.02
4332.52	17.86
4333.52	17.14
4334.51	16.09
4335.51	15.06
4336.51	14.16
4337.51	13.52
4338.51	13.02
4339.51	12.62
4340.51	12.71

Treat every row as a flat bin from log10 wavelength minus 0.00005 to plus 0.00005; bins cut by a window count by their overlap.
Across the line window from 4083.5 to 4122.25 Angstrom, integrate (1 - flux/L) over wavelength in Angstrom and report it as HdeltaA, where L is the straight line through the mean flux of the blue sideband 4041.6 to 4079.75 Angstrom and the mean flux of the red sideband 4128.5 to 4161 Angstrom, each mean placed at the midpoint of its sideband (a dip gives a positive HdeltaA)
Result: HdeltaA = -0.9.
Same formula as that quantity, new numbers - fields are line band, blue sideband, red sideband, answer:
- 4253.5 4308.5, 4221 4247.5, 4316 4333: 4.9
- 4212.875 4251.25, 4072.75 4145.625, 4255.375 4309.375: -1.4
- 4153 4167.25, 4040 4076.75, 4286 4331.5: -1.1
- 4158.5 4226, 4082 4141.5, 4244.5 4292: -3.9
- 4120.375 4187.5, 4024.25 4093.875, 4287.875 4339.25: -3.7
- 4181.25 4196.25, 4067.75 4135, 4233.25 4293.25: -1.0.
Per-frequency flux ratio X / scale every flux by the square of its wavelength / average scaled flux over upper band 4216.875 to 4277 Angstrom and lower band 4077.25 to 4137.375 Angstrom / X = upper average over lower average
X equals 1.03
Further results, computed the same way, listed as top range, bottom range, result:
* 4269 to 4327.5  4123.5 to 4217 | 0.94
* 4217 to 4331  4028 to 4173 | 1.03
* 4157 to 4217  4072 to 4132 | 1.08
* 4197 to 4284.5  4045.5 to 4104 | 1.10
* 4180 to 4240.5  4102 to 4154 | 1.05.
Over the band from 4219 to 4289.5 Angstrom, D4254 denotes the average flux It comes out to 15.3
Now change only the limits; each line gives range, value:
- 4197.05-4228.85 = 16.4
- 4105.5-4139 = 16.4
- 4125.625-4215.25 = 16.4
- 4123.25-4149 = 16.3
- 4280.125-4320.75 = 14.3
